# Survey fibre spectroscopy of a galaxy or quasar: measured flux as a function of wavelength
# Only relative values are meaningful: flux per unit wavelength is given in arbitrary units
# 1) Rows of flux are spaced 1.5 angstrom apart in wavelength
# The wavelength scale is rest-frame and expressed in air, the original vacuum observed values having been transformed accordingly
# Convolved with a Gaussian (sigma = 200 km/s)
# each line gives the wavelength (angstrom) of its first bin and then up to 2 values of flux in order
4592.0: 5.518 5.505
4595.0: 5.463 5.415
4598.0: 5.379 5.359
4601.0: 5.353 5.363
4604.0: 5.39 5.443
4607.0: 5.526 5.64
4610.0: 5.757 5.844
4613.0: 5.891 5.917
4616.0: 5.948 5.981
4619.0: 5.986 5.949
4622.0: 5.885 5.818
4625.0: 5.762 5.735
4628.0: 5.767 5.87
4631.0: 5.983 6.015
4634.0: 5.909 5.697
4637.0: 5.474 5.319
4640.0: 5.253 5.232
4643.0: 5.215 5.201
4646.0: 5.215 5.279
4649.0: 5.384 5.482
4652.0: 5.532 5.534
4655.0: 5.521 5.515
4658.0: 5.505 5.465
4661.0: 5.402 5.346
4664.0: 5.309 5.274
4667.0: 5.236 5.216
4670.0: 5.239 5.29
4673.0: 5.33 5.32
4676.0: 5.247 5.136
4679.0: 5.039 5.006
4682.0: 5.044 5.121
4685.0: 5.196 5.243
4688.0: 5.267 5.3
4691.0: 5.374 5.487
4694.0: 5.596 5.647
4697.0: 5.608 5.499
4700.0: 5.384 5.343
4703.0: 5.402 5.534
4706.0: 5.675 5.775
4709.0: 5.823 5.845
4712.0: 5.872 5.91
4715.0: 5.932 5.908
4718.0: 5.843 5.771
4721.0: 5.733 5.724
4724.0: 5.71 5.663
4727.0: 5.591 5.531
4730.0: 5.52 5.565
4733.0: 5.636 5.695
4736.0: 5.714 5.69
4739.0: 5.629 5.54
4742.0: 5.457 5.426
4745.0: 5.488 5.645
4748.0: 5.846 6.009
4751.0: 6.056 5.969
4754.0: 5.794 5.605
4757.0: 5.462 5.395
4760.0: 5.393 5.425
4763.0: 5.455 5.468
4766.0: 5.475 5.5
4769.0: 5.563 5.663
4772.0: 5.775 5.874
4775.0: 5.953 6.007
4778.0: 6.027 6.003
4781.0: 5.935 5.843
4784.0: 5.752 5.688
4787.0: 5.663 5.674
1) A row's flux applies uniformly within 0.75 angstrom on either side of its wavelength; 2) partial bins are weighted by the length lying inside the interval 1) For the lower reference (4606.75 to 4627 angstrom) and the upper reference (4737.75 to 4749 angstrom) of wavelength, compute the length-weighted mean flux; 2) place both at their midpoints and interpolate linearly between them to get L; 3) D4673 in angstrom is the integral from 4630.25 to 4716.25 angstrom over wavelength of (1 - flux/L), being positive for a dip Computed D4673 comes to 4.3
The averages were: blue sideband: 5.84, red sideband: 5.59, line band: 5.44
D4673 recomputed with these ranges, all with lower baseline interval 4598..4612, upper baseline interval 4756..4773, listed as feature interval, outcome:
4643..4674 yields 0.8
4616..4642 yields -1.2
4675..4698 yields 0.9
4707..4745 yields -1.3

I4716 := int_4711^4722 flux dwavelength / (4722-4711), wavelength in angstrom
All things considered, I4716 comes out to 5.85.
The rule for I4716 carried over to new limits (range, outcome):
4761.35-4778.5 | 5.69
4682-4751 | 5.6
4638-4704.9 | 5.33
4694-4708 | 5.54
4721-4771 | 5.62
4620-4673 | 5.5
